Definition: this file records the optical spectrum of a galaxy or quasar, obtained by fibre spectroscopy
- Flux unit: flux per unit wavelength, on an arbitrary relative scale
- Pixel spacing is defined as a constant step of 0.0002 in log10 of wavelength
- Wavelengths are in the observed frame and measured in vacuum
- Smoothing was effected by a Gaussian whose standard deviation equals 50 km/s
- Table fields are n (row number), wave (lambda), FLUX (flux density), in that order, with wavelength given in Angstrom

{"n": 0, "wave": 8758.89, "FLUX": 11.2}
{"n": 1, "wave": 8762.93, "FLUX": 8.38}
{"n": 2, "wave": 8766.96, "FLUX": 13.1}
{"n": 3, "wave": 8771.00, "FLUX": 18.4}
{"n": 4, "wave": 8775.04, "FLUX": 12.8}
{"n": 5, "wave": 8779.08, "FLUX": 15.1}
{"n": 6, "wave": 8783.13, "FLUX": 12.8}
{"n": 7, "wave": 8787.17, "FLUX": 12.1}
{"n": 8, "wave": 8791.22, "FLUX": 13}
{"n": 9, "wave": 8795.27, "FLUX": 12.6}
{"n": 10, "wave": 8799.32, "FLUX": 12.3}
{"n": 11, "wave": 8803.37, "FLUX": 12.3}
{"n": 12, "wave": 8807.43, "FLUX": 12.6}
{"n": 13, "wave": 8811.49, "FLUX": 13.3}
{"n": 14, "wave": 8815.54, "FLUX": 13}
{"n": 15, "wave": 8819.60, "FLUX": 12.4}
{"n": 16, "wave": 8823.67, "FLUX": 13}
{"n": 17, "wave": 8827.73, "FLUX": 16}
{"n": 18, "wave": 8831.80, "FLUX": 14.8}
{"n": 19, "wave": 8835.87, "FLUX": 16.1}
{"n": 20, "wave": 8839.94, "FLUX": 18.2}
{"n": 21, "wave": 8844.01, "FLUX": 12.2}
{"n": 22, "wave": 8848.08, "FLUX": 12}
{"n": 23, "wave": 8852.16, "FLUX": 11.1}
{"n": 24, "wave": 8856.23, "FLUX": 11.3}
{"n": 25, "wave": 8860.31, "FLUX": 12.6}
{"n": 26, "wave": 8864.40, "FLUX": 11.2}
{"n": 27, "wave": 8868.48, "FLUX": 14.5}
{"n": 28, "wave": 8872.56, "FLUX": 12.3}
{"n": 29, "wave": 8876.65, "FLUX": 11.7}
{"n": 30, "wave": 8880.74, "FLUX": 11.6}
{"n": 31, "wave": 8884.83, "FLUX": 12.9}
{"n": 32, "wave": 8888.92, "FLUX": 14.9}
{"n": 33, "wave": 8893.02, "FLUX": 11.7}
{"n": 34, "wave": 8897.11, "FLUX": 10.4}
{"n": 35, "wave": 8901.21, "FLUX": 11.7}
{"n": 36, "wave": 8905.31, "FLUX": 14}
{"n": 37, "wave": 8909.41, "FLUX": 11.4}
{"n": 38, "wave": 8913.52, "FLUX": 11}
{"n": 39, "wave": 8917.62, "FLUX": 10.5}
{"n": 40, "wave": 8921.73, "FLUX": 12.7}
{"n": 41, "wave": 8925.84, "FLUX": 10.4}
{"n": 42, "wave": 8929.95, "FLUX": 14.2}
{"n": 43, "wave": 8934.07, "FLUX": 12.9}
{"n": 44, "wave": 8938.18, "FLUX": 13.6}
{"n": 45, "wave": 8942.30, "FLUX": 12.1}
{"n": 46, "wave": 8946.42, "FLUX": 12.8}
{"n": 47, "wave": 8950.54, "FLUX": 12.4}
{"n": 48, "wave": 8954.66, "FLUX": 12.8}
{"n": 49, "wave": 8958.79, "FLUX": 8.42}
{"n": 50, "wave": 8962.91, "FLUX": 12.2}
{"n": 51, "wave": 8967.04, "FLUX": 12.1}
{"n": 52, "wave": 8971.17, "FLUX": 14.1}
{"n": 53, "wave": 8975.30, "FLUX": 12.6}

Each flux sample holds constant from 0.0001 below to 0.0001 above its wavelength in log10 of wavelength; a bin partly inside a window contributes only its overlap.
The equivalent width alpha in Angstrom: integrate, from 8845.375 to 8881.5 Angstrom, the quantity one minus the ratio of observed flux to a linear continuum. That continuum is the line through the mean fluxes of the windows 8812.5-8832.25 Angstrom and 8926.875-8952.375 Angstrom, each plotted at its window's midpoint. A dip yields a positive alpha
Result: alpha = 3.7 Angstrom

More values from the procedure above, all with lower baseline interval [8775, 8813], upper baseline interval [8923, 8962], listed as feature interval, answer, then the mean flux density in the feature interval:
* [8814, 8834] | -1.8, 13.9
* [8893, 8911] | 0.7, 11.9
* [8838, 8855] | -0.8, 13.3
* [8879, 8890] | -0.5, 13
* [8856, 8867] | 0.6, 11.9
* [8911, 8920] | 1.1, 10.9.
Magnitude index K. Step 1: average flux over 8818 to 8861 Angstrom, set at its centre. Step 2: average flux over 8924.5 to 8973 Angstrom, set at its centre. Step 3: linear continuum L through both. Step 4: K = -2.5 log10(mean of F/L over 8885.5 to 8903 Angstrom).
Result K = 0.07 mag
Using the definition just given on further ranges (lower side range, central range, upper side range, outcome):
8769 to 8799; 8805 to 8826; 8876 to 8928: 0.030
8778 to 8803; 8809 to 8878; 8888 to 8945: -0.059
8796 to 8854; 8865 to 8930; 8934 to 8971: 0.053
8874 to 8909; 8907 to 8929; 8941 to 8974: 0.078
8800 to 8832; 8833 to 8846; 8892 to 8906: -0.199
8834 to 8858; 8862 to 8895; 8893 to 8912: -0.006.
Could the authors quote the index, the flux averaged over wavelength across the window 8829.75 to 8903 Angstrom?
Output 12.8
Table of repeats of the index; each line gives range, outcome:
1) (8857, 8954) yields 12.3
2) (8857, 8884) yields 12.3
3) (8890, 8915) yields 11.8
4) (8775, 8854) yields 13.4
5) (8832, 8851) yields 14.5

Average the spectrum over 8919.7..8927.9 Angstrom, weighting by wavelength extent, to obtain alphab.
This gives 11.5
